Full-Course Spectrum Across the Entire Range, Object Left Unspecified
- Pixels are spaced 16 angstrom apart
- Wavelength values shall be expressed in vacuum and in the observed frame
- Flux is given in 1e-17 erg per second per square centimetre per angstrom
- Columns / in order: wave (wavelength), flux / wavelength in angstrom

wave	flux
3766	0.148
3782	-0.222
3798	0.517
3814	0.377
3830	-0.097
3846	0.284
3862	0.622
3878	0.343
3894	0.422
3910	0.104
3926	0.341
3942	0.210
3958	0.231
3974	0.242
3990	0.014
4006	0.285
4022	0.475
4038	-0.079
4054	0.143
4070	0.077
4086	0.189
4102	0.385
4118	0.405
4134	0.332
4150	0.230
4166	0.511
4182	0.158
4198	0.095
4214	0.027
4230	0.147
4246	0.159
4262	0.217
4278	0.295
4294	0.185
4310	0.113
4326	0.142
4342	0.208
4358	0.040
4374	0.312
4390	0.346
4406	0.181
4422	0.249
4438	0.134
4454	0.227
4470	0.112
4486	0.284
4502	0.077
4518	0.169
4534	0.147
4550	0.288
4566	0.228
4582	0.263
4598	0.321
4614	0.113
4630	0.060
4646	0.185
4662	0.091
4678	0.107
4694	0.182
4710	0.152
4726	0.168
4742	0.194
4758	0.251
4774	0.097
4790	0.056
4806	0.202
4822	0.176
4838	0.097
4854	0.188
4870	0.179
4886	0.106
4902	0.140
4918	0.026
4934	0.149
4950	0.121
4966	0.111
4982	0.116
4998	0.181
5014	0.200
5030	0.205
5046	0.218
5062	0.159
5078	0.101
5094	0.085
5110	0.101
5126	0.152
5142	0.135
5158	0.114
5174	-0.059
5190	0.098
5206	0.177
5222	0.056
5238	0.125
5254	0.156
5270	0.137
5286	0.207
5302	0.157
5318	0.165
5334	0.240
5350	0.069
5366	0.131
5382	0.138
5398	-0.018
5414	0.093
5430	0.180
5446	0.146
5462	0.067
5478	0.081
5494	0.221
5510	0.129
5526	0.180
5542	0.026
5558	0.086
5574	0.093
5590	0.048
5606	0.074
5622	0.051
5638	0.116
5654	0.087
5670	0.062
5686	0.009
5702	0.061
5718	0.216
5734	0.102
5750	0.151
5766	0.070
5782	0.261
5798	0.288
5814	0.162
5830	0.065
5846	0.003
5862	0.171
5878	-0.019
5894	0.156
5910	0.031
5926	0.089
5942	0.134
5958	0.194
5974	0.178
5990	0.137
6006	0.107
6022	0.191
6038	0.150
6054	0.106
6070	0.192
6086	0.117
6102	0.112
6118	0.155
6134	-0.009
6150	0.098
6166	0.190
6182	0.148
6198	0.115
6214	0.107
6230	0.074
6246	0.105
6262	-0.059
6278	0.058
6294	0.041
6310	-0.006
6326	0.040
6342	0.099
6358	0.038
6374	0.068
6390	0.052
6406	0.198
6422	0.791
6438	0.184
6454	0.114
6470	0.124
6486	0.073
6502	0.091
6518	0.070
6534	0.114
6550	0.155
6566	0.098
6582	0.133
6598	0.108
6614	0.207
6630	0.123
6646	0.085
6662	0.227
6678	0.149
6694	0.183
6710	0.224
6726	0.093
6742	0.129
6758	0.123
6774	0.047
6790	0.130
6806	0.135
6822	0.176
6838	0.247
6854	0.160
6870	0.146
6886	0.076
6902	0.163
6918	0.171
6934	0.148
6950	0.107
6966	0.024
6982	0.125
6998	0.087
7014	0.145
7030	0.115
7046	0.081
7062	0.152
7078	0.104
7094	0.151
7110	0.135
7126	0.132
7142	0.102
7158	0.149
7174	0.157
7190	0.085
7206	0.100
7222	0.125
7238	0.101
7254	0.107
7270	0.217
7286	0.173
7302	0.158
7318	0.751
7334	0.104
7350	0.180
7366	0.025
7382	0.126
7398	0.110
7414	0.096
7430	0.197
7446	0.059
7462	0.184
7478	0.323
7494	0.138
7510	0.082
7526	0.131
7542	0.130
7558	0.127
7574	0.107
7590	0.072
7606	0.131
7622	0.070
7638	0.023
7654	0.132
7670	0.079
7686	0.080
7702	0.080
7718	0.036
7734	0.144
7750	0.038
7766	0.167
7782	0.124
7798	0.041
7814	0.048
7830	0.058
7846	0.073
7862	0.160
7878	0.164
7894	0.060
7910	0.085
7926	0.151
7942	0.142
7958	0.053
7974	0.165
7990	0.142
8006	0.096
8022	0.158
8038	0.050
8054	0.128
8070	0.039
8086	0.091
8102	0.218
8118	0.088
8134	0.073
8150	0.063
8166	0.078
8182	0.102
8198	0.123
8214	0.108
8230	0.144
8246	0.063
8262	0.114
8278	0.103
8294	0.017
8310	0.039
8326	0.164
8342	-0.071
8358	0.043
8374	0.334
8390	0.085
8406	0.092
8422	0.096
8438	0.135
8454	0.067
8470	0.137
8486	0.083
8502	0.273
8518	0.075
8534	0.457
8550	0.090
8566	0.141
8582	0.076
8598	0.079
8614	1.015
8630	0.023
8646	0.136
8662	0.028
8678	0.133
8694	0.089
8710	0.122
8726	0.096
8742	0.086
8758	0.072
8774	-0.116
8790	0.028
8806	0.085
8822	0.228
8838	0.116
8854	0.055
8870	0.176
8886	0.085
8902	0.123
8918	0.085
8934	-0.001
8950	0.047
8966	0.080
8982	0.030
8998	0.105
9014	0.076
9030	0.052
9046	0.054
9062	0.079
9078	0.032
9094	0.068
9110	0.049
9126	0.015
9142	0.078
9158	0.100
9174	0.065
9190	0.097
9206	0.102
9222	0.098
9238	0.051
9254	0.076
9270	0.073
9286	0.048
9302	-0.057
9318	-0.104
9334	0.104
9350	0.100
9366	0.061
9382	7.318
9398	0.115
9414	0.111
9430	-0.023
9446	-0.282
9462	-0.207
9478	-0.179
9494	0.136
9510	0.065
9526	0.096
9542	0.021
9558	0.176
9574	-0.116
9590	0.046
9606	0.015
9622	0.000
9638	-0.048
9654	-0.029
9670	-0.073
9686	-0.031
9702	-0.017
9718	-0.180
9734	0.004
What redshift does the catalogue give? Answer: 0.721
